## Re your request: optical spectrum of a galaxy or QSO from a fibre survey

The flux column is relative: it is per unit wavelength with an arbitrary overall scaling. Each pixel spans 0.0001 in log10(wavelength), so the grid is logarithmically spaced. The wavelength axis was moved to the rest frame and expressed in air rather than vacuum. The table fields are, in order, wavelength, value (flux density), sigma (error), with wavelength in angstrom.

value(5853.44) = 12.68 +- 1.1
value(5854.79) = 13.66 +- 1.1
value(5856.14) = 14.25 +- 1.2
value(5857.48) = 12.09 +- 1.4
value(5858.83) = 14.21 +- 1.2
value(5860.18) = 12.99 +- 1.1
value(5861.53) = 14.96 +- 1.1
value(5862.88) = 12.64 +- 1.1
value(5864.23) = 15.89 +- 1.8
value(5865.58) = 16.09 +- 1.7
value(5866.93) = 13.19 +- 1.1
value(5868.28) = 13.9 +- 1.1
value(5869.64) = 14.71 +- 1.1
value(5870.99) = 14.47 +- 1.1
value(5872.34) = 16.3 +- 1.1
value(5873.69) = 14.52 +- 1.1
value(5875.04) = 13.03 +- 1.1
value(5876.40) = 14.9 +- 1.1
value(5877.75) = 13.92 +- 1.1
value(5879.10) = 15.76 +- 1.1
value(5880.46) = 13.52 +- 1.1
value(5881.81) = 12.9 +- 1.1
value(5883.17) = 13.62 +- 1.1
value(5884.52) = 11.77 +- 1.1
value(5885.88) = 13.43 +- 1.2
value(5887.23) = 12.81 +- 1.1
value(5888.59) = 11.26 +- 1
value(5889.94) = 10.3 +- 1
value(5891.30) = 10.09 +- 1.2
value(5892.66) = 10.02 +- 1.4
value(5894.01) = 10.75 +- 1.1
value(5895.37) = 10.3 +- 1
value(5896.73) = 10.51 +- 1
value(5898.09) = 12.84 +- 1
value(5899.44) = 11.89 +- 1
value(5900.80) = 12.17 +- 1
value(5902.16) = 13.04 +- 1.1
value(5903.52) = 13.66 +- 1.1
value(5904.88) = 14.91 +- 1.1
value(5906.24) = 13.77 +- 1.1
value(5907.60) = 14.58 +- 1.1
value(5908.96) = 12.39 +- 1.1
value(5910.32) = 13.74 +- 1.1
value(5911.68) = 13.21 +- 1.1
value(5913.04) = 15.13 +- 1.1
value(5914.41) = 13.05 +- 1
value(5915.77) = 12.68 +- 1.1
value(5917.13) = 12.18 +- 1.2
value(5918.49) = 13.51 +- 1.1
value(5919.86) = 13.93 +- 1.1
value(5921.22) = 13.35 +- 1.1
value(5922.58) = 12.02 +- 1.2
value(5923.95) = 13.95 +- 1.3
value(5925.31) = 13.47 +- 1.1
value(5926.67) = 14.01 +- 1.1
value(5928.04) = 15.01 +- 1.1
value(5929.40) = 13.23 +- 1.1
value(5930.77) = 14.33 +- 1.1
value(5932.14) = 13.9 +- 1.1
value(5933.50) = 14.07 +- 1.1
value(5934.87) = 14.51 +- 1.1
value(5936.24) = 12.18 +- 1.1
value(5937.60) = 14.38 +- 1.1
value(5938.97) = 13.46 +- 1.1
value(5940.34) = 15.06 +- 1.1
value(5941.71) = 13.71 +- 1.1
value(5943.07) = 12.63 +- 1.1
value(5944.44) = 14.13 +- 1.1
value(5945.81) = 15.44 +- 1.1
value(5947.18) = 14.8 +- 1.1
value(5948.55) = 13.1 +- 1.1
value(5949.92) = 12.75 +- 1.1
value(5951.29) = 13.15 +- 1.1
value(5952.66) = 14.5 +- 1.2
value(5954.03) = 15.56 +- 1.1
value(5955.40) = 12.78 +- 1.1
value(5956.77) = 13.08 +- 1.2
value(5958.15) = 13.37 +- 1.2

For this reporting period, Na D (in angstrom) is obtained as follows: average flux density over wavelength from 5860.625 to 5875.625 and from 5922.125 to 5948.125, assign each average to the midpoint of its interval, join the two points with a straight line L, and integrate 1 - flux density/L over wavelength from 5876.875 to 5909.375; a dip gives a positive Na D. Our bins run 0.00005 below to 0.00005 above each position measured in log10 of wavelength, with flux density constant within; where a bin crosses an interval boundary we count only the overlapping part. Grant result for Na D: 4.0 angstrom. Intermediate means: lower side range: 14.5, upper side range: 13.9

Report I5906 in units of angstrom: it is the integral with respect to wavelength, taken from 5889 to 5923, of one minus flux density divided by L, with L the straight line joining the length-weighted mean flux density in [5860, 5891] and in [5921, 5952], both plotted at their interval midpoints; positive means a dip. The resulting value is 2.97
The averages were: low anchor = 13.7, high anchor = 13.8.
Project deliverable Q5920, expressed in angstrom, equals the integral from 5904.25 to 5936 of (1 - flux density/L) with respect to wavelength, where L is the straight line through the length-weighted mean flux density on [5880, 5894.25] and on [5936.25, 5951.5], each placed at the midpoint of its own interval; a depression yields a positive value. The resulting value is -1.63 angstrom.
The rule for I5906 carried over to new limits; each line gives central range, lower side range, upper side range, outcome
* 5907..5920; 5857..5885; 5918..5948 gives 0.5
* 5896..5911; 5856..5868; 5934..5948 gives 1.1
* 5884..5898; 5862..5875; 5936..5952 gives 3.1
